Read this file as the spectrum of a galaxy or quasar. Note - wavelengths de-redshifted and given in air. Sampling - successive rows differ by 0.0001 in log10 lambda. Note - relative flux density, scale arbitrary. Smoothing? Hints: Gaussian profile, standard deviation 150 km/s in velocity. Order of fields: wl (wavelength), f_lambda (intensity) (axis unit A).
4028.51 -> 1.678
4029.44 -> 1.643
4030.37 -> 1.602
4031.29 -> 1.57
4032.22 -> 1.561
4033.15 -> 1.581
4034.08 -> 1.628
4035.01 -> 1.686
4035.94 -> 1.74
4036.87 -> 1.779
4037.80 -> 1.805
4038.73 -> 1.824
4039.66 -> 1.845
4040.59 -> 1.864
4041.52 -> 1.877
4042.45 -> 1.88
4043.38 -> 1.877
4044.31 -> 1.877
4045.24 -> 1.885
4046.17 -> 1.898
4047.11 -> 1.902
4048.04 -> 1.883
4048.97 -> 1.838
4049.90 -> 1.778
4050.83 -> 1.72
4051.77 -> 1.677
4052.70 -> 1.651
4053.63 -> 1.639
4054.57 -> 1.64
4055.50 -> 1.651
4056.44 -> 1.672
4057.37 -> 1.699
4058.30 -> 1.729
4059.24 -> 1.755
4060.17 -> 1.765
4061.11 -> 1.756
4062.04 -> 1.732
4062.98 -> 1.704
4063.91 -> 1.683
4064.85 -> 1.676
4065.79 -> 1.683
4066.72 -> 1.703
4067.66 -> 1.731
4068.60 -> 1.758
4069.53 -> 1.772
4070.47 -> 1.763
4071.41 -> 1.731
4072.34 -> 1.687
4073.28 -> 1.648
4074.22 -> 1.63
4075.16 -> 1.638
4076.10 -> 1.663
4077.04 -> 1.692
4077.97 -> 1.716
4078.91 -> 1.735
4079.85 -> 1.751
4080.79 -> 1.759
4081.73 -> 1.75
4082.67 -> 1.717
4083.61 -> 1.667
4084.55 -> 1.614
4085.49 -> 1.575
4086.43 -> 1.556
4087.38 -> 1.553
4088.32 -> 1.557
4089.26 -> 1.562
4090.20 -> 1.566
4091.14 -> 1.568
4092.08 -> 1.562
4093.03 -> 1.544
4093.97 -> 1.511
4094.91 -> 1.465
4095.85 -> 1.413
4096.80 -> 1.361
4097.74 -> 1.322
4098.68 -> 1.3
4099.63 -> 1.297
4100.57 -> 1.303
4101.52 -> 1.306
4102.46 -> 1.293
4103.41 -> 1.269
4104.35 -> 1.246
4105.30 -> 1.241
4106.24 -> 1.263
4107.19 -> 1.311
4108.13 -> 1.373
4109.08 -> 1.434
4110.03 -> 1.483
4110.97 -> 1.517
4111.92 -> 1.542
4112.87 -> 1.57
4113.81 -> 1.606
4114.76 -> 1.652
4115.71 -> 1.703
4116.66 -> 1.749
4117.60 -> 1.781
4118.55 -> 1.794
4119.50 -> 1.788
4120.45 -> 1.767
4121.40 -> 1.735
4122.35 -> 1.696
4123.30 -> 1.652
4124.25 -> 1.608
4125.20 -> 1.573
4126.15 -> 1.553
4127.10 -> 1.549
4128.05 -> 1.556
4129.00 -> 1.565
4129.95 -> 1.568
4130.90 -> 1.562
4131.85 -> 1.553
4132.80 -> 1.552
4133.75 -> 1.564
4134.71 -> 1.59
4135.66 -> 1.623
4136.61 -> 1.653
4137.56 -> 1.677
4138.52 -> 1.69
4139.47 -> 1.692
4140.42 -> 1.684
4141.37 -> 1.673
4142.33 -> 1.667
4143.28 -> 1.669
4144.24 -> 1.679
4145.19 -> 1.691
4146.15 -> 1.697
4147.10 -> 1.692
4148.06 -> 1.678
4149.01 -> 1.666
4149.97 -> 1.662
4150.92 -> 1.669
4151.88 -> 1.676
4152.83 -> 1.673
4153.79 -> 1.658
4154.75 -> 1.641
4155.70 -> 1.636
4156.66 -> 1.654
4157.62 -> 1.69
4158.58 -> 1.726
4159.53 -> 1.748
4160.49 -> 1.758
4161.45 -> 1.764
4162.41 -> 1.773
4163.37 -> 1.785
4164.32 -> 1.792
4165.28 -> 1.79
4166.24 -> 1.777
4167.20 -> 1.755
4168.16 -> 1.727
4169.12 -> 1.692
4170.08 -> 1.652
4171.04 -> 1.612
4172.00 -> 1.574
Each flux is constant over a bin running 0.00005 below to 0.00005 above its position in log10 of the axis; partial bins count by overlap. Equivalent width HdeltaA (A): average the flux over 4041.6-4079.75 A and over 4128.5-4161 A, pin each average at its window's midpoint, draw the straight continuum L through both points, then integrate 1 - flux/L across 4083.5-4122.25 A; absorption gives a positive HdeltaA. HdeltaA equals 4.36 A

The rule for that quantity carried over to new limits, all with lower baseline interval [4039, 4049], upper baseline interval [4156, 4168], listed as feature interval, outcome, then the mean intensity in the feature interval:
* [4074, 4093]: 2.0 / 1.64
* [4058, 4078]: 1.5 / 1.71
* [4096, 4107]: 3.1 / 1.29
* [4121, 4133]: 1.3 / 1.59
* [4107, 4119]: 1.4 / 1.58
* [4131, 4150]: 1.3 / 1.65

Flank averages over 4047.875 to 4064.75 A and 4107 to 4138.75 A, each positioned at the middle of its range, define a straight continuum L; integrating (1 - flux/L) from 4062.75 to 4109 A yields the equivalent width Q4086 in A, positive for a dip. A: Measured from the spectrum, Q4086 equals 3.3 A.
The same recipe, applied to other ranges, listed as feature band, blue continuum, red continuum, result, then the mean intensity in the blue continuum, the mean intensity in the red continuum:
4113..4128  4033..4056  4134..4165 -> 0.34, 1.78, 1.69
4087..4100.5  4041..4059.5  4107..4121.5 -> 1.65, 1.78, 1.62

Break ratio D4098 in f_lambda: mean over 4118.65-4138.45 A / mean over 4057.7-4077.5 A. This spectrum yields 0.9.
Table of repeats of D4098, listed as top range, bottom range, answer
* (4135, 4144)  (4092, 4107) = 1.24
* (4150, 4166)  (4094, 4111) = 1.28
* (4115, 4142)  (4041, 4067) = 0.94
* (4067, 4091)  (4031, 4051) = 0.93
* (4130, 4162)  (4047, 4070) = 0.96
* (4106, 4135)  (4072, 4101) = 1.01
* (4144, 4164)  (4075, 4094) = 1.04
